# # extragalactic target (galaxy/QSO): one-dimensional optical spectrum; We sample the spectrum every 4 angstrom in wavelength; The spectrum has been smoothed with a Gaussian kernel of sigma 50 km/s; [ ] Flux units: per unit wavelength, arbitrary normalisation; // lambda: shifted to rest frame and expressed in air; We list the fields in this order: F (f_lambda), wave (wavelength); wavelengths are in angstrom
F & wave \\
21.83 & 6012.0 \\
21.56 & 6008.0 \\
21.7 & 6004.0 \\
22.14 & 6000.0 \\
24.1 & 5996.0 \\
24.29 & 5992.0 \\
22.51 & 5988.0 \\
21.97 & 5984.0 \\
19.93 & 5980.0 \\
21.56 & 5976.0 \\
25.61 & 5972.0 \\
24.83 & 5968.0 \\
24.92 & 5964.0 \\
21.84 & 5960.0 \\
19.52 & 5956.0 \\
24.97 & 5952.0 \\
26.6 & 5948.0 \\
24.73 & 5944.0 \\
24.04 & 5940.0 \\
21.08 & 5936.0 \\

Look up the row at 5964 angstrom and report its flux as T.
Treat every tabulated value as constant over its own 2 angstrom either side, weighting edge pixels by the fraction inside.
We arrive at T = 24.92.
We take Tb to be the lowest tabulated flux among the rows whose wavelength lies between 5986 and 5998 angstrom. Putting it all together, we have 22.51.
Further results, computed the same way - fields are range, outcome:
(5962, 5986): 19.93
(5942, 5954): 24.73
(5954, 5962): 19.52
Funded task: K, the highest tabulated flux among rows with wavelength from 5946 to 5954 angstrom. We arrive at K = 26.6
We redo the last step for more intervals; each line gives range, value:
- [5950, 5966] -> 24.97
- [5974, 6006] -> 24.29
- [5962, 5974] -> 25.61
